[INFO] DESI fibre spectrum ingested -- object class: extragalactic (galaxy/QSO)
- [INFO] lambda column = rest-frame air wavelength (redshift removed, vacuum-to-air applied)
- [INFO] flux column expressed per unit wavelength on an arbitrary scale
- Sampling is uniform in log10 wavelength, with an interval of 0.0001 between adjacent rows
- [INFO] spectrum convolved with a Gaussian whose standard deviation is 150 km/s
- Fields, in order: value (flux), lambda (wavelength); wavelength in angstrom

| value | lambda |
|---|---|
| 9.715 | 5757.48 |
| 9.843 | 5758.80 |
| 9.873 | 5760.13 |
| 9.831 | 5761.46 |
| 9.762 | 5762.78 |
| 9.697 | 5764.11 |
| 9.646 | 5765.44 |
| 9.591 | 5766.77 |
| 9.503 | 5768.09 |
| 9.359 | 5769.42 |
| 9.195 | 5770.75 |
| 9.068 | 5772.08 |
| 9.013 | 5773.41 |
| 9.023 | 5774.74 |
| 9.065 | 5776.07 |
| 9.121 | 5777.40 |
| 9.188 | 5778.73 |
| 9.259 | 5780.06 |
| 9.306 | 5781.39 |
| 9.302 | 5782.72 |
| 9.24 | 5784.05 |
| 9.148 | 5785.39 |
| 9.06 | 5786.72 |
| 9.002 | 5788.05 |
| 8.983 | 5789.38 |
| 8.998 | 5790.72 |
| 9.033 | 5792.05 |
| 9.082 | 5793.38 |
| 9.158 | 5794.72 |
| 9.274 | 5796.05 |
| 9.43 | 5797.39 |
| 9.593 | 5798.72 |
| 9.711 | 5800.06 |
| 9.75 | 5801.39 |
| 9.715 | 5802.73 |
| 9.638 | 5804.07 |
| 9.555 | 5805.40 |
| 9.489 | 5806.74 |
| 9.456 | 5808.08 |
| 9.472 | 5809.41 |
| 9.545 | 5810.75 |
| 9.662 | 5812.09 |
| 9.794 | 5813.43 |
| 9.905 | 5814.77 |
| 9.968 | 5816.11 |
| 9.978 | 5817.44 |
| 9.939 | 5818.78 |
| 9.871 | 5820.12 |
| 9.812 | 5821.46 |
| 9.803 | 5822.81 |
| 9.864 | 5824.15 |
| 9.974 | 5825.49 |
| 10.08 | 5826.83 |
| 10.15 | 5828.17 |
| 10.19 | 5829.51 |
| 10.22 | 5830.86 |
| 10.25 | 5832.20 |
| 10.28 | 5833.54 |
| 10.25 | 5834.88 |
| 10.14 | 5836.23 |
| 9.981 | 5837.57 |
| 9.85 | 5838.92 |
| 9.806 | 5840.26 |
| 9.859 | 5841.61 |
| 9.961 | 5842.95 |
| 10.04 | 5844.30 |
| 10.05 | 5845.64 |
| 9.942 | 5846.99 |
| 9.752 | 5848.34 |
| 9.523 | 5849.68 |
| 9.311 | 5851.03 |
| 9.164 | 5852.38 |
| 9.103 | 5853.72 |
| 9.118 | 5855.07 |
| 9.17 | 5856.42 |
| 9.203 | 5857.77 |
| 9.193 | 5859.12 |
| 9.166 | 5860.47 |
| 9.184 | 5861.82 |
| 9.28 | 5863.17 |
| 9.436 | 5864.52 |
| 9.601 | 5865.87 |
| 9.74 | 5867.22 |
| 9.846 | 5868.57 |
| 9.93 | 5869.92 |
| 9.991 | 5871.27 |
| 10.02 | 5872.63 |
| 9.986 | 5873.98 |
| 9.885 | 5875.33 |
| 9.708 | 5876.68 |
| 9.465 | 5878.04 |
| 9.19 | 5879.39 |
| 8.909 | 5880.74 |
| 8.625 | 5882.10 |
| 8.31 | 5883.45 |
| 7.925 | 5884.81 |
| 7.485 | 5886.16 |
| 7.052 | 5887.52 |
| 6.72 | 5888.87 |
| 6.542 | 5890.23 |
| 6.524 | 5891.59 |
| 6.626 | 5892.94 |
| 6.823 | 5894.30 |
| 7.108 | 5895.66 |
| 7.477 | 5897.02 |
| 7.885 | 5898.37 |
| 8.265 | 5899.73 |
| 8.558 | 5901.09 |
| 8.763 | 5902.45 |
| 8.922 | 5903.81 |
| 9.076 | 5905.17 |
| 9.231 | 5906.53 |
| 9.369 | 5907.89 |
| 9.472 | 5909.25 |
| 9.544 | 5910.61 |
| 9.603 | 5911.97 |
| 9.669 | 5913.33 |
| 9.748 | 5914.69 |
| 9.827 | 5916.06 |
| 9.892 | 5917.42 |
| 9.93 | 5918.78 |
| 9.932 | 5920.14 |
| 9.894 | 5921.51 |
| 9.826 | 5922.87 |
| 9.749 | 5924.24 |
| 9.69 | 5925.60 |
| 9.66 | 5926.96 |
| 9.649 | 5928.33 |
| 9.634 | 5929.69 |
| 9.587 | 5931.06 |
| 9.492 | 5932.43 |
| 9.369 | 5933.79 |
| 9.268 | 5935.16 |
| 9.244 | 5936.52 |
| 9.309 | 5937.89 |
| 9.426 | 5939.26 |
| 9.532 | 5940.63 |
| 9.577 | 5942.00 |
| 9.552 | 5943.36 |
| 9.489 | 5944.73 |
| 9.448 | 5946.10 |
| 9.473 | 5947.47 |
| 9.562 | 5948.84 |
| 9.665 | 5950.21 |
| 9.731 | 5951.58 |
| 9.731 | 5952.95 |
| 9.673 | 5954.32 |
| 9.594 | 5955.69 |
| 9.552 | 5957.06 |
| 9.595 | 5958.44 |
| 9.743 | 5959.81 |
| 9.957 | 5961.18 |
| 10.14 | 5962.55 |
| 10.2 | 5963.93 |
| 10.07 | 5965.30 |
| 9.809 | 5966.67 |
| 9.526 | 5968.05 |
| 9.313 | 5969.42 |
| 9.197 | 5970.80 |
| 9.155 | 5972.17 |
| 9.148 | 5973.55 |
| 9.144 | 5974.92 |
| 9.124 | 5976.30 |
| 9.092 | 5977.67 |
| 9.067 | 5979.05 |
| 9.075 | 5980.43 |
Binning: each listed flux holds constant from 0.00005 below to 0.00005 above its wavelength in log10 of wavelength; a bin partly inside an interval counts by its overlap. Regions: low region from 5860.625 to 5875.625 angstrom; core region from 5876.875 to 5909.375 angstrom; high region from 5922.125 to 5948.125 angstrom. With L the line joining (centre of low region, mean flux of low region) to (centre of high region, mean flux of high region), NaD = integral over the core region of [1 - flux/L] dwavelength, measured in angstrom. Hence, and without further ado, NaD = 5.2 angstrom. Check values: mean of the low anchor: 9.7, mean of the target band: 8.1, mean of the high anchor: 9.53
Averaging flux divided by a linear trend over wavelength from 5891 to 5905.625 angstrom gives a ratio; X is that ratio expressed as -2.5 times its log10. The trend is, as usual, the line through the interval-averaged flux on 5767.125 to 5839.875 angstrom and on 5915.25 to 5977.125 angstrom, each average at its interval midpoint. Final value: 0.22 mag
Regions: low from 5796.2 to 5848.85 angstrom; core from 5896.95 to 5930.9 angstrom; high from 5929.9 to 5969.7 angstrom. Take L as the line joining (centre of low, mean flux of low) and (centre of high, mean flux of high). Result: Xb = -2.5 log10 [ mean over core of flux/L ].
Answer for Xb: 0.04 mag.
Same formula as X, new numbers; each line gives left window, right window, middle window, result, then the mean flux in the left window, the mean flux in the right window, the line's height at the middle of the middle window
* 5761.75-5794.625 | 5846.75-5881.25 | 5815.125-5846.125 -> -0.069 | 9.24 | 9.49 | 9.39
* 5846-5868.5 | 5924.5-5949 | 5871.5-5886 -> 0.030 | 9.39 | 9.5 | 9.42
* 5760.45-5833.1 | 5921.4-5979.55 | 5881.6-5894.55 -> 0.297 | 9.54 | 9.55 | 9.54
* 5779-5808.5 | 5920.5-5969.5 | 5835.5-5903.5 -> 0.063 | 9.32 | 9.64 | 9.48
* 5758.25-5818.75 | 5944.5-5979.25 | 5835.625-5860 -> -0.016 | 9.43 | 9.55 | 9.47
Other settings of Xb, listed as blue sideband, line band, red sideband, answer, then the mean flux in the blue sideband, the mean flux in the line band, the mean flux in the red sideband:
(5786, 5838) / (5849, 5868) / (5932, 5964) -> 0.04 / 9.69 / 9.31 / 9.59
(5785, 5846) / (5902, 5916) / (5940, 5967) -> 0.04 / 9.72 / 9.37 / 9.71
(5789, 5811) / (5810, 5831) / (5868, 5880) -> -0.04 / 9.41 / 9.91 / 9.78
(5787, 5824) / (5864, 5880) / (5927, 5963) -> -0.02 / 9.54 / 9.74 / 9.57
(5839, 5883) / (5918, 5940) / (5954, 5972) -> 0.01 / 9.54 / 9.6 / 9.71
